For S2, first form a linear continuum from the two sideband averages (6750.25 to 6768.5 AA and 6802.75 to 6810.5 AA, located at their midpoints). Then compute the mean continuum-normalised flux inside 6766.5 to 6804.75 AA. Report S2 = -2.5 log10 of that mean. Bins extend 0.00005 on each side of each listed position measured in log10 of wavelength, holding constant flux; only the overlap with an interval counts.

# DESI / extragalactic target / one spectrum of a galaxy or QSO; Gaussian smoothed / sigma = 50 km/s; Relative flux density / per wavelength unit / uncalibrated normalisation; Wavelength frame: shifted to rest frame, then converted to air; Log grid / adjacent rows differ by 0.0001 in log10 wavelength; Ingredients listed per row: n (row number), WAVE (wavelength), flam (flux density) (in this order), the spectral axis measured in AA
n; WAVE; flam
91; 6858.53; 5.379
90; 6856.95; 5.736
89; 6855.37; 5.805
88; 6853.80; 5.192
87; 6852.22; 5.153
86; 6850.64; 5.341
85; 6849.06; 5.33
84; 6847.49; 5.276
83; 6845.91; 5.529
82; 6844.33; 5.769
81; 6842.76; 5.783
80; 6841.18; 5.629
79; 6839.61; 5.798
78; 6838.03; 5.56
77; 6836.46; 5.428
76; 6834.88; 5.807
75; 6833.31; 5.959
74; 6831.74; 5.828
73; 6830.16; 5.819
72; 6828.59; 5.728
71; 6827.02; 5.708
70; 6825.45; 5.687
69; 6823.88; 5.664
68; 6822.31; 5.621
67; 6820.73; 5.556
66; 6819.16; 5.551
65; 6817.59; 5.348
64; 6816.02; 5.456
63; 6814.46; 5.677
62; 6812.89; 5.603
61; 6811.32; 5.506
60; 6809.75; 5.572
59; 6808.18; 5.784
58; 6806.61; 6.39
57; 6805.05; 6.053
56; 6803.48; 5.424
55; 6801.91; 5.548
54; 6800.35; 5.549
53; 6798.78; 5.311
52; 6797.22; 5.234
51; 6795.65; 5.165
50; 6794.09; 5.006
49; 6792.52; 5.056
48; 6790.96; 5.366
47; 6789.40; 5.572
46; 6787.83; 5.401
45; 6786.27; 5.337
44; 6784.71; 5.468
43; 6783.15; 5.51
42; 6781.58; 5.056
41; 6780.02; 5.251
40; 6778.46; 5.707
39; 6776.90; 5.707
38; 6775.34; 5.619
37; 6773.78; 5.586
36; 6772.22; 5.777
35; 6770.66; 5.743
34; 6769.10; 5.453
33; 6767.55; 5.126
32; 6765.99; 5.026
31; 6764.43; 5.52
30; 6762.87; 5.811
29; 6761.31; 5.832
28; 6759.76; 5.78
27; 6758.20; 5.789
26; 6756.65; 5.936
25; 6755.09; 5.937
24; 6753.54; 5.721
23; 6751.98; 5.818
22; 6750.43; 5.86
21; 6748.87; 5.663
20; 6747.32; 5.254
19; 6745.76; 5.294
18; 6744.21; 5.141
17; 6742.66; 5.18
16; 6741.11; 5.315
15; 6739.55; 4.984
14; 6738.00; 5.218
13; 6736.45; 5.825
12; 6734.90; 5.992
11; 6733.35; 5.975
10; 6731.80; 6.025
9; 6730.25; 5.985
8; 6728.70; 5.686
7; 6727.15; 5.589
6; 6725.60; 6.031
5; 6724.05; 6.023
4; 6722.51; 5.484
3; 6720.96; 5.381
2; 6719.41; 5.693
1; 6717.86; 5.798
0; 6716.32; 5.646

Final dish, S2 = 0.07 mag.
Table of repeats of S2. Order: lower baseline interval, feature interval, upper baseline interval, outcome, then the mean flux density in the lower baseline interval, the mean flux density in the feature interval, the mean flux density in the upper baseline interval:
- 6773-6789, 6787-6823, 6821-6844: 0.01 mag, 5.46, 5.51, 5.71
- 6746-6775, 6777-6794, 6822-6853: 0.05 mag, 5.64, 5.37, 5.62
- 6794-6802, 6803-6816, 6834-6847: -0.07 mag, 5.31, 5.74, 5.65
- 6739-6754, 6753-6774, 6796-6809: -0.03 mag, 5.42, 5.65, 5.64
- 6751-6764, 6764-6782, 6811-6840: 0.06 mag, 5.82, 5.47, 5.65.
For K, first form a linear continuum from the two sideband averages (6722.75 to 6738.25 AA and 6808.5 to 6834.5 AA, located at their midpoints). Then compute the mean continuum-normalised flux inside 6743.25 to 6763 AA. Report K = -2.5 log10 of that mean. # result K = 0.02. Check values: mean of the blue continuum 5.85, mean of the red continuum 5.65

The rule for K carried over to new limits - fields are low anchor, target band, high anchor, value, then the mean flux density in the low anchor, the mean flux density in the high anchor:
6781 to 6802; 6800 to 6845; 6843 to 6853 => -0.06 mag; 5.32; 5.42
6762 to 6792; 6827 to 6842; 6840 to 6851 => -0.04 mag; 5.47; 5.54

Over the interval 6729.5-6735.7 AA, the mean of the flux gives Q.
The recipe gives 6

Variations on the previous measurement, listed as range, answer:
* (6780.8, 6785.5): 5.34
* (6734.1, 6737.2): 5.91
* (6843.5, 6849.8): 5.48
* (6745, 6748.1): 5.27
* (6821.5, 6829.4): 5.68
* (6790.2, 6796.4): 5.15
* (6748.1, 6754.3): 5.76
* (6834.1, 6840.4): 5.65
